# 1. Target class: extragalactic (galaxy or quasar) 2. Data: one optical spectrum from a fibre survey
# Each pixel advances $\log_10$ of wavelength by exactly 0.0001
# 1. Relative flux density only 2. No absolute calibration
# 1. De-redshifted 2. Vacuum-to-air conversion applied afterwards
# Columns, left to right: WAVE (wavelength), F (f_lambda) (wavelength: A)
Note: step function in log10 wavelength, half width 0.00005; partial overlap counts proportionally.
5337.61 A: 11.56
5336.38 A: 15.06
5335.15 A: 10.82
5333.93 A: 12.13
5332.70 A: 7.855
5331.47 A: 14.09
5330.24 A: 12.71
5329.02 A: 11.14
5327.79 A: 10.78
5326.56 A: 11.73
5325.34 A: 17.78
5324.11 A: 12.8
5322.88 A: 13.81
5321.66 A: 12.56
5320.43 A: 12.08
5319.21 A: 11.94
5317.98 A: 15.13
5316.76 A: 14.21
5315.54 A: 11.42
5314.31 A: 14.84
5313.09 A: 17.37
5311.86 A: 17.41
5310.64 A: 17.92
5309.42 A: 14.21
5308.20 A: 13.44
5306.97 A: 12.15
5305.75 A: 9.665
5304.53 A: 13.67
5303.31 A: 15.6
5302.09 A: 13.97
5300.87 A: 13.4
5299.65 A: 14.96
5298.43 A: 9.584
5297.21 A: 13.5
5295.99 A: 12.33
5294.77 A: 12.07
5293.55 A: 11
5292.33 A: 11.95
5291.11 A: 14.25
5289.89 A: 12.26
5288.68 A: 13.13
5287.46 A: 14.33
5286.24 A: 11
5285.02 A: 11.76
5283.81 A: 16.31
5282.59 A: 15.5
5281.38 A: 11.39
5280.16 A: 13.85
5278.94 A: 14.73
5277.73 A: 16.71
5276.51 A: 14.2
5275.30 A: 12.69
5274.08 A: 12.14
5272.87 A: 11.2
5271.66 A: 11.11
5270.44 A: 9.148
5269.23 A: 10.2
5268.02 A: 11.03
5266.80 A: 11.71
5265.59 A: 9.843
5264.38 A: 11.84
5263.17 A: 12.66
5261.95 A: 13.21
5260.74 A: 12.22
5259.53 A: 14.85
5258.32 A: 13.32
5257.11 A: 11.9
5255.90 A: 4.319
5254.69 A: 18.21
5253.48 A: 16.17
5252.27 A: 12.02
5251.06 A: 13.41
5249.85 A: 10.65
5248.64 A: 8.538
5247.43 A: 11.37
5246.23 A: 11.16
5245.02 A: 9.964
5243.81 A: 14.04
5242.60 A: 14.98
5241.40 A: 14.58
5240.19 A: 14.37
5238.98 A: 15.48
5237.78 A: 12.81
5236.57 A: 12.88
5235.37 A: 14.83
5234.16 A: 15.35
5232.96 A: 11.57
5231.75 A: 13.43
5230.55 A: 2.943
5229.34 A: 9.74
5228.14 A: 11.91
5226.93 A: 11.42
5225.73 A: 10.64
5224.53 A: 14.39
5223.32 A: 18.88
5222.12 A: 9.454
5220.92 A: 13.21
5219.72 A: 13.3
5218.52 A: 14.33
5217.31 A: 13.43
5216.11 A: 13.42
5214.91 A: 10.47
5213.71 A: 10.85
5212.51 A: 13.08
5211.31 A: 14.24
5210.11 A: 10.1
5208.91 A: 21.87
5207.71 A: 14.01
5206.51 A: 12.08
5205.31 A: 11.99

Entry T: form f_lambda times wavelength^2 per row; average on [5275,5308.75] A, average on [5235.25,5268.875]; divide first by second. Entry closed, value 1.07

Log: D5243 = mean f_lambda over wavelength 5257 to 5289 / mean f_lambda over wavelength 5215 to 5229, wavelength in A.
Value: 0.98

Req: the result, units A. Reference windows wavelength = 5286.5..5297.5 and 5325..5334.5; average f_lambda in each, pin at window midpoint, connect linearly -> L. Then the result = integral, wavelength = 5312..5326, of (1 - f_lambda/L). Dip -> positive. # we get -2.1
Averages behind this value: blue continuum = 12.7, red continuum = 12.1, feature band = 14.1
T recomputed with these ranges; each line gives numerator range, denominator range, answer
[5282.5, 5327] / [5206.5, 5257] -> 1.09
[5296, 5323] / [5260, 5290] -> 1.11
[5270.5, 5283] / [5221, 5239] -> 1.09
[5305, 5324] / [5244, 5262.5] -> 1.17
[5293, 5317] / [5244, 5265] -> 1.14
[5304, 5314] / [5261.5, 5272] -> 1.32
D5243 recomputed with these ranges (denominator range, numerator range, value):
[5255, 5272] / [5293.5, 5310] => 1.13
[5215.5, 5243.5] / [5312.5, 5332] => 1.04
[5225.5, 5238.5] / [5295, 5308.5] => 1.11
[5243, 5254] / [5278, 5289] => 1.14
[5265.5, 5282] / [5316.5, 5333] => 1.05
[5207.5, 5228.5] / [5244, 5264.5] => 0.92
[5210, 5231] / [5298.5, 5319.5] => 1.17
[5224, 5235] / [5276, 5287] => 1.23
